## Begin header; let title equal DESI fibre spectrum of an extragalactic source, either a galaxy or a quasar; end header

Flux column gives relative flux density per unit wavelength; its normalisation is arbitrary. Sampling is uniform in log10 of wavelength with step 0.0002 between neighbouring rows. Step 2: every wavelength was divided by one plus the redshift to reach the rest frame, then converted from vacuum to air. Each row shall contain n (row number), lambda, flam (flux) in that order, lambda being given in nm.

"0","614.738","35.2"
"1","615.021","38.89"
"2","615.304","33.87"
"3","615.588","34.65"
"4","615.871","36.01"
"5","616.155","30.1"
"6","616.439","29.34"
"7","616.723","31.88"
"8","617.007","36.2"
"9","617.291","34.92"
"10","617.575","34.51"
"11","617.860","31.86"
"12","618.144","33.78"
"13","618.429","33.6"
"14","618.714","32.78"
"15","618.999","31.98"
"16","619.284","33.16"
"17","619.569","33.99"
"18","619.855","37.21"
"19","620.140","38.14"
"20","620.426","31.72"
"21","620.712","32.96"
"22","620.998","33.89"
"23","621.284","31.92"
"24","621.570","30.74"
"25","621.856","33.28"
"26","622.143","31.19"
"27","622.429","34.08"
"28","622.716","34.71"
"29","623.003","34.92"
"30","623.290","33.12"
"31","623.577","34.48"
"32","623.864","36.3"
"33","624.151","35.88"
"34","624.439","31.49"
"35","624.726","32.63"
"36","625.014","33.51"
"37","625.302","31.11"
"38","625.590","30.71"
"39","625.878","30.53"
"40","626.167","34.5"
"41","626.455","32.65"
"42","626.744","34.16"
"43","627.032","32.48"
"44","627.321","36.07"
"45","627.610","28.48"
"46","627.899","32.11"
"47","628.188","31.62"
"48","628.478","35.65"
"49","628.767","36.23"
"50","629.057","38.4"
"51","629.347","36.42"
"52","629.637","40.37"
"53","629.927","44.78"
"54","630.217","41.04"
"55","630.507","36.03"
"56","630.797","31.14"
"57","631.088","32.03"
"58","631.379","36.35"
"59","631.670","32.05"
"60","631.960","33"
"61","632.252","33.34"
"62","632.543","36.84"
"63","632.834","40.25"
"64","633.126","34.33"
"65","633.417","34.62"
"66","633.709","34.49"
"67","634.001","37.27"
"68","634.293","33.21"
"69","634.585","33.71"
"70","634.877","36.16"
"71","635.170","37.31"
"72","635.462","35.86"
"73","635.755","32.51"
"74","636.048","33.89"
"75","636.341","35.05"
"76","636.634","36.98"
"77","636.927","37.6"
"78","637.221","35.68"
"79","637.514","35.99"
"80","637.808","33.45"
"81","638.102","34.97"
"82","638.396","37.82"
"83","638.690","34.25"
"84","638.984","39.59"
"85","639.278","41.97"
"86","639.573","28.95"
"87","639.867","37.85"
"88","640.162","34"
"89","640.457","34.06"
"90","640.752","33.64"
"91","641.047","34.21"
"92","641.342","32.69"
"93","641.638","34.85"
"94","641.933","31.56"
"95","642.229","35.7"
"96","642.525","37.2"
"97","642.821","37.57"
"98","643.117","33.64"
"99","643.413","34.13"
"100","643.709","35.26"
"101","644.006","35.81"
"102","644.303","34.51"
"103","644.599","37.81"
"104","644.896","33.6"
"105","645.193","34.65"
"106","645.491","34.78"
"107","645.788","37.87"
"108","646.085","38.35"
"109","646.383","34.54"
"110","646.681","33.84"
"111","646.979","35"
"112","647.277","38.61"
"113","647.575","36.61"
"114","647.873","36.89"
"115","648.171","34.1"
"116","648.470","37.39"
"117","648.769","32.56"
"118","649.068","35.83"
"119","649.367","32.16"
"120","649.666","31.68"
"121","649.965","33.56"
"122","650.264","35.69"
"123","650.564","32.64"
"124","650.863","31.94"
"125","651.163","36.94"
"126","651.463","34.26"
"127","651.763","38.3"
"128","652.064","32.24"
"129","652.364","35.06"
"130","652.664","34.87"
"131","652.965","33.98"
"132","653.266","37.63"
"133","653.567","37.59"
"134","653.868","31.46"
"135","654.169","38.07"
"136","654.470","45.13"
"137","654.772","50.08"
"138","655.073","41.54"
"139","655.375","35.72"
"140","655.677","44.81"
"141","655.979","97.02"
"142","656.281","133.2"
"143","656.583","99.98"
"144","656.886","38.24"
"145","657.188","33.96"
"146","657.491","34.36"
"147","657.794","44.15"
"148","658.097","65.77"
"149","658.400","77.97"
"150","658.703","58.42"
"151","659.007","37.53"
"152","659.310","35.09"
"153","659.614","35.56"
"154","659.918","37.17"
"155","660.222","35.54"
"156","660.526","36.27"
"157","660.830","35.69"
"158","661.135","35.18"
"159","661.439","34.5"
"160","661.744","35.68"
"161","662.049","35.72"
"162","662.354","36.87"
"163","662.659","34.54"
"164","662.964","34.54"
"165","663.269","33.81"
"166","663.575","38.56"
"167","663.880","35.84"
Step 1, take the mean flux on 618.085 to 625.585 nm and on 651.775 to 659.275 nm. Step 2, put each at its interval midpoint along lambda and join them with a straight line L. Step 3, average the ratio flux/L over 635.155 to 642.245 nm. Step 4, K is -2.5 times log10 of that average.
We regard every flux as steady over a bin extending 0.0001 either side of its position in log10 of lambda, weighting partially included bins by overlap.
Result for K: 0.19 mag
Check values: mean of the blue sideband 33.5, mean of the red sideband 50.3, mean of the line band 35.2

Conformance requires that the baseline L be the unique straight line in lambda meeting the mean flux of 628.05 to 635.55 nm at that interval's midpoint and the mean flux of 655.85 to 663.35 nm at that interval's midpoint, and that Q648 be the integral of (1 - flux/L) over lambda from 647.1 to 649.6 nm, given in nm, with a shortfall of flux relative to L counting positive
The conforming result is 0.464 nm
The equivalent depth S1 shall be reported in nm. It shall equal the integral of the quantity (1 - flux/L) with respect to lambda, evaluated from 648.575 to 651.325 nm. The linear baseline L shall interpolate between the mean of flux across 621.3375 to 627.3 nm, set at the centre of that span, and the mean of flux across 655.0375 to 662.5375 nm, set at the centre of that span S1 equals 0.701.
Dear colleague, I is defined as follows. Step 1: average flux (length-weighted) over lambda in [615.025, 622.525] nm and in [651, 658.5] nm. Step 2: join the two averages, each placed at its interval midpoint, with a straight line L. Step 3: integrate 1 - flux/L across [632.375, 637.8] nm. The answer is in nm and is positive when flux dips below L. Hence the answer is 0.663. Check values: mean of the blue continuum 33.5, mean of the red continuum 49.1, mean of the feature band 35.6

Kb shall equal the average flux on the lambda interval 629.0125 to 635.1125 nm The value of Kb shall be 36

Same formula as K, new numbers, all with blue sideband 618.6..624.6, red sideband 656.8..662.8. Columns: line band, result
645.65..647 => 0.07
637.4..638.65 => 0.04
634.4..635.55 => 0.02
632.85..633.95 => 0.02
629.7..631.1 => -0.07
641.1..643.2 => 0.09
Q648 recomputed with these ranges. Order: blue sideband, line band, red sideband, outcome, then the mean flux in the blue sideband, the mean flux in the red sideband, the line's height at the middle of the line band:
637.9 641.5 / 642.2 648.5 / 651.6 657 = 0.81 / 35.3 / 50.4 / 41.1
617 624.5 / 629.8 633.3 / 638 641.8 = -0.13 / 33.8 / 35.3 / 34.6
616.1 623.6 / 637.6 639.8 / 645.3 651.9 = -0.09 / 33.4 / 35.1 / 34.5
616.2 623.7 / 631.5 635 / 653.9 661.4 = 0.40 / 33.4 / 50.5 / 39.5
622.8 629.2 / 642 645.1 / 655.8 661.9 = 0.57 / 33.5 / 52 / 43.4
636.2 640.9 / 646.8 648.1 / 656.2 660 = 0.23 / 35.7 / 55.2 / 44.6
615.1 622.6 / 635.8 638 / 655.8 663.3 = 0.27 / 33.4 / 48.8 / 40.3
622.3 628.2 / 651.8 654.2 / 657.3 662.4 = 0.30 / 33.2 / 41.9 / 40.1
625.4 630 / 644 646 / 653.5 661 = 0.38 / 34.5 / 50.5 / 43.9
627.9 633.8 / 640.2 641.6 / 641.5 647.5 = 0.07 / 35.9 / 35.5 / 35.6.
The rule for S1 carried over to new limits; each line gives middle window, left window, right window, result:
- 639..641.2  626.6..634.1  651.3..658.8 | 0.317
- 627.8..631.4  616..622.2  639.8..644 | -0.265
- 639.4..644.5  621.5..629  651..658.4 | 0.911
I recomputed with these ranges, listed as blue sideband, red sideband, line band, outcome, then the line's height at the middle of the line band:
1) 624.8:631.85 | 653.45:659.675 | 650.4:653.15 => 0.86 nm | 50.3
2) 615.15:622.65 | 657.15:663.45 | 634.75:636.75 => 0.05 nm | 36.3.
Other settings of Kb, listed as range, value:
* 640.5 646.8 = 35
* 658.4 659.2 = 53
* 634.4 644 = 35.3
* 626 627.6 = 33.5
